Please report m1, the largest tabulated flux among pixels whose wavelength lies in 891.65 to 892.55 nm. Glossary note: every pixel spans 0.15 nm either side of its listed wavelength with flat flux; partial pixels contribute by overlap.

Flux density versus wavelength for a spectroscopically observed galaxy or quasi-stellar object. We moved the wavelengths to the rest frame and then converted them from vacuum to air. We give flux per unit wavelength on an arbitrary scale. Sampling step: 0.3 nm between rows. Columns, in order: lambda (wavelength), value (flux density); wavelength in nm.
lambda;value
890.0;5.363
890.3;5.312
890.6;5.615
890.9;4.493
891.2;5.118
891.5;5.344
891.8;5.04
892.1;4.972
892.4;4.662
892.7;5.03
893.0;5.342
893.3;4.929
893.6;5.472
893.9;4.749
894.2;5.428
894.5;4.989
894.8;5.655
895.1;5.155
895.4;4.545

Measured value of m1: 5.04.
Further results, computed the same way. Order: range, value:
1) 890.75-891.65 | 5.344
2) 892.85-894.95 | 5.655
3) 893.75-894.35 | 5.428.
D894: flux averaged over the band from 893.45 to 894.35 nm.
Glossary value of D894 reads 5.22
